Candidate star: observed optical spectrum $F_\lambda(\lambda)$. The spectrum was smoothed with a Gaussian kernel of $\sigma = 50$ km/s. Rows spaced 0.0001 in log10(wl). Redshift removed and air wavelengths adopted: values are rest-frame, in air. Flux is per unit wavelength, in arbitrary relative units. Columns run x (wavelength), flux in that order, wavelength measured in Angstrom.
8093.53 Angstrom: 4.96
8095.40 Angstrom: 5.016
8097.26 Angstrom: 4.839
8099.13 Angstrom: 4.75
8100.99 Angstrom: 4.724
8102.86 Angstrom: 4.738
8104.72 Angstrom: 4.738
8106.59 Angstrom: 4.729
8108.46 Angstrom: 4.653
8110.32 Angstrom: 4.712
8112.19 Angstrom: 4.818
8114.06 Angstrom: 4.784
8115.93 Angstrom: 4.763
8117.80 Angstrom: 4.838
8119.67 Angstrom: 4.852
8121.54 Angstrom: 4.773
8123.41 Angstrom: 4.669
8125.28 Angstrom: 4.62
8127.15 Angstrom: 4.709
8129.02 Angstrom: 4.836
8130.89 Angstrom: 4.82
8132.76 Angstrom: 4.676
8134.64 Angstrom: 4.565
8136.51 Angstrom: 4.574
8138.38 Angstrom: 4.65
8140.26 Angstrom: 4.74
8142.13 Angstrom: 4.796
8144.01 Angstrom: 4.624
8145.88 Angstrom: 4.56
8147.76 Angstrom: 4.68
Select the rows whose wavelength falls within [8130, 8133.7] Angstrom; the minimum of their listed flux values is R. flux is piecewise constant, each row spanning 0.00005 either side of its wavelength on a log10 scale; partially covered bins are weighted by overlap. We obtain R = 4.676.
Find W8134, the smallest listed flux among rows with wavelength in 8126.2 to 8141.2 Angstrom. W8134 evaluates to 4.565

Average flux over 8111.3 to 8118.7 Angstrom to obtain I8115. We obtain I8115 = 4.8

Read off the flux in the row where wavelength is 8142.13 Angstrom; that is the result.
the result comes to 4.796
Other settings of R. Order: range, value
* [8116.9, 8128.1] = 4.62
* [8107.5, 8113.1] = 4.653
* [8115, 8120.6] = 4.763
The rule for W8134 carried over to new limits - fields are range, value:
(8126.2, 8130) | 4.709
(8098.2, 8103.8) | 4.724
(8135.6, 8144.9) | 4.574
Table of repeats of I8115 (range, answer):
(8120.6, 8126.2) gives 4.69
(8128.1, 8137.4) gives 4.69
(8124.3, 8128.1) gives 4.67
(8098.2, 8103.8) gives 4.74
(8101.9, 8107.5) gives 4.73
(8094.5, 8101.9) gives 4.83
